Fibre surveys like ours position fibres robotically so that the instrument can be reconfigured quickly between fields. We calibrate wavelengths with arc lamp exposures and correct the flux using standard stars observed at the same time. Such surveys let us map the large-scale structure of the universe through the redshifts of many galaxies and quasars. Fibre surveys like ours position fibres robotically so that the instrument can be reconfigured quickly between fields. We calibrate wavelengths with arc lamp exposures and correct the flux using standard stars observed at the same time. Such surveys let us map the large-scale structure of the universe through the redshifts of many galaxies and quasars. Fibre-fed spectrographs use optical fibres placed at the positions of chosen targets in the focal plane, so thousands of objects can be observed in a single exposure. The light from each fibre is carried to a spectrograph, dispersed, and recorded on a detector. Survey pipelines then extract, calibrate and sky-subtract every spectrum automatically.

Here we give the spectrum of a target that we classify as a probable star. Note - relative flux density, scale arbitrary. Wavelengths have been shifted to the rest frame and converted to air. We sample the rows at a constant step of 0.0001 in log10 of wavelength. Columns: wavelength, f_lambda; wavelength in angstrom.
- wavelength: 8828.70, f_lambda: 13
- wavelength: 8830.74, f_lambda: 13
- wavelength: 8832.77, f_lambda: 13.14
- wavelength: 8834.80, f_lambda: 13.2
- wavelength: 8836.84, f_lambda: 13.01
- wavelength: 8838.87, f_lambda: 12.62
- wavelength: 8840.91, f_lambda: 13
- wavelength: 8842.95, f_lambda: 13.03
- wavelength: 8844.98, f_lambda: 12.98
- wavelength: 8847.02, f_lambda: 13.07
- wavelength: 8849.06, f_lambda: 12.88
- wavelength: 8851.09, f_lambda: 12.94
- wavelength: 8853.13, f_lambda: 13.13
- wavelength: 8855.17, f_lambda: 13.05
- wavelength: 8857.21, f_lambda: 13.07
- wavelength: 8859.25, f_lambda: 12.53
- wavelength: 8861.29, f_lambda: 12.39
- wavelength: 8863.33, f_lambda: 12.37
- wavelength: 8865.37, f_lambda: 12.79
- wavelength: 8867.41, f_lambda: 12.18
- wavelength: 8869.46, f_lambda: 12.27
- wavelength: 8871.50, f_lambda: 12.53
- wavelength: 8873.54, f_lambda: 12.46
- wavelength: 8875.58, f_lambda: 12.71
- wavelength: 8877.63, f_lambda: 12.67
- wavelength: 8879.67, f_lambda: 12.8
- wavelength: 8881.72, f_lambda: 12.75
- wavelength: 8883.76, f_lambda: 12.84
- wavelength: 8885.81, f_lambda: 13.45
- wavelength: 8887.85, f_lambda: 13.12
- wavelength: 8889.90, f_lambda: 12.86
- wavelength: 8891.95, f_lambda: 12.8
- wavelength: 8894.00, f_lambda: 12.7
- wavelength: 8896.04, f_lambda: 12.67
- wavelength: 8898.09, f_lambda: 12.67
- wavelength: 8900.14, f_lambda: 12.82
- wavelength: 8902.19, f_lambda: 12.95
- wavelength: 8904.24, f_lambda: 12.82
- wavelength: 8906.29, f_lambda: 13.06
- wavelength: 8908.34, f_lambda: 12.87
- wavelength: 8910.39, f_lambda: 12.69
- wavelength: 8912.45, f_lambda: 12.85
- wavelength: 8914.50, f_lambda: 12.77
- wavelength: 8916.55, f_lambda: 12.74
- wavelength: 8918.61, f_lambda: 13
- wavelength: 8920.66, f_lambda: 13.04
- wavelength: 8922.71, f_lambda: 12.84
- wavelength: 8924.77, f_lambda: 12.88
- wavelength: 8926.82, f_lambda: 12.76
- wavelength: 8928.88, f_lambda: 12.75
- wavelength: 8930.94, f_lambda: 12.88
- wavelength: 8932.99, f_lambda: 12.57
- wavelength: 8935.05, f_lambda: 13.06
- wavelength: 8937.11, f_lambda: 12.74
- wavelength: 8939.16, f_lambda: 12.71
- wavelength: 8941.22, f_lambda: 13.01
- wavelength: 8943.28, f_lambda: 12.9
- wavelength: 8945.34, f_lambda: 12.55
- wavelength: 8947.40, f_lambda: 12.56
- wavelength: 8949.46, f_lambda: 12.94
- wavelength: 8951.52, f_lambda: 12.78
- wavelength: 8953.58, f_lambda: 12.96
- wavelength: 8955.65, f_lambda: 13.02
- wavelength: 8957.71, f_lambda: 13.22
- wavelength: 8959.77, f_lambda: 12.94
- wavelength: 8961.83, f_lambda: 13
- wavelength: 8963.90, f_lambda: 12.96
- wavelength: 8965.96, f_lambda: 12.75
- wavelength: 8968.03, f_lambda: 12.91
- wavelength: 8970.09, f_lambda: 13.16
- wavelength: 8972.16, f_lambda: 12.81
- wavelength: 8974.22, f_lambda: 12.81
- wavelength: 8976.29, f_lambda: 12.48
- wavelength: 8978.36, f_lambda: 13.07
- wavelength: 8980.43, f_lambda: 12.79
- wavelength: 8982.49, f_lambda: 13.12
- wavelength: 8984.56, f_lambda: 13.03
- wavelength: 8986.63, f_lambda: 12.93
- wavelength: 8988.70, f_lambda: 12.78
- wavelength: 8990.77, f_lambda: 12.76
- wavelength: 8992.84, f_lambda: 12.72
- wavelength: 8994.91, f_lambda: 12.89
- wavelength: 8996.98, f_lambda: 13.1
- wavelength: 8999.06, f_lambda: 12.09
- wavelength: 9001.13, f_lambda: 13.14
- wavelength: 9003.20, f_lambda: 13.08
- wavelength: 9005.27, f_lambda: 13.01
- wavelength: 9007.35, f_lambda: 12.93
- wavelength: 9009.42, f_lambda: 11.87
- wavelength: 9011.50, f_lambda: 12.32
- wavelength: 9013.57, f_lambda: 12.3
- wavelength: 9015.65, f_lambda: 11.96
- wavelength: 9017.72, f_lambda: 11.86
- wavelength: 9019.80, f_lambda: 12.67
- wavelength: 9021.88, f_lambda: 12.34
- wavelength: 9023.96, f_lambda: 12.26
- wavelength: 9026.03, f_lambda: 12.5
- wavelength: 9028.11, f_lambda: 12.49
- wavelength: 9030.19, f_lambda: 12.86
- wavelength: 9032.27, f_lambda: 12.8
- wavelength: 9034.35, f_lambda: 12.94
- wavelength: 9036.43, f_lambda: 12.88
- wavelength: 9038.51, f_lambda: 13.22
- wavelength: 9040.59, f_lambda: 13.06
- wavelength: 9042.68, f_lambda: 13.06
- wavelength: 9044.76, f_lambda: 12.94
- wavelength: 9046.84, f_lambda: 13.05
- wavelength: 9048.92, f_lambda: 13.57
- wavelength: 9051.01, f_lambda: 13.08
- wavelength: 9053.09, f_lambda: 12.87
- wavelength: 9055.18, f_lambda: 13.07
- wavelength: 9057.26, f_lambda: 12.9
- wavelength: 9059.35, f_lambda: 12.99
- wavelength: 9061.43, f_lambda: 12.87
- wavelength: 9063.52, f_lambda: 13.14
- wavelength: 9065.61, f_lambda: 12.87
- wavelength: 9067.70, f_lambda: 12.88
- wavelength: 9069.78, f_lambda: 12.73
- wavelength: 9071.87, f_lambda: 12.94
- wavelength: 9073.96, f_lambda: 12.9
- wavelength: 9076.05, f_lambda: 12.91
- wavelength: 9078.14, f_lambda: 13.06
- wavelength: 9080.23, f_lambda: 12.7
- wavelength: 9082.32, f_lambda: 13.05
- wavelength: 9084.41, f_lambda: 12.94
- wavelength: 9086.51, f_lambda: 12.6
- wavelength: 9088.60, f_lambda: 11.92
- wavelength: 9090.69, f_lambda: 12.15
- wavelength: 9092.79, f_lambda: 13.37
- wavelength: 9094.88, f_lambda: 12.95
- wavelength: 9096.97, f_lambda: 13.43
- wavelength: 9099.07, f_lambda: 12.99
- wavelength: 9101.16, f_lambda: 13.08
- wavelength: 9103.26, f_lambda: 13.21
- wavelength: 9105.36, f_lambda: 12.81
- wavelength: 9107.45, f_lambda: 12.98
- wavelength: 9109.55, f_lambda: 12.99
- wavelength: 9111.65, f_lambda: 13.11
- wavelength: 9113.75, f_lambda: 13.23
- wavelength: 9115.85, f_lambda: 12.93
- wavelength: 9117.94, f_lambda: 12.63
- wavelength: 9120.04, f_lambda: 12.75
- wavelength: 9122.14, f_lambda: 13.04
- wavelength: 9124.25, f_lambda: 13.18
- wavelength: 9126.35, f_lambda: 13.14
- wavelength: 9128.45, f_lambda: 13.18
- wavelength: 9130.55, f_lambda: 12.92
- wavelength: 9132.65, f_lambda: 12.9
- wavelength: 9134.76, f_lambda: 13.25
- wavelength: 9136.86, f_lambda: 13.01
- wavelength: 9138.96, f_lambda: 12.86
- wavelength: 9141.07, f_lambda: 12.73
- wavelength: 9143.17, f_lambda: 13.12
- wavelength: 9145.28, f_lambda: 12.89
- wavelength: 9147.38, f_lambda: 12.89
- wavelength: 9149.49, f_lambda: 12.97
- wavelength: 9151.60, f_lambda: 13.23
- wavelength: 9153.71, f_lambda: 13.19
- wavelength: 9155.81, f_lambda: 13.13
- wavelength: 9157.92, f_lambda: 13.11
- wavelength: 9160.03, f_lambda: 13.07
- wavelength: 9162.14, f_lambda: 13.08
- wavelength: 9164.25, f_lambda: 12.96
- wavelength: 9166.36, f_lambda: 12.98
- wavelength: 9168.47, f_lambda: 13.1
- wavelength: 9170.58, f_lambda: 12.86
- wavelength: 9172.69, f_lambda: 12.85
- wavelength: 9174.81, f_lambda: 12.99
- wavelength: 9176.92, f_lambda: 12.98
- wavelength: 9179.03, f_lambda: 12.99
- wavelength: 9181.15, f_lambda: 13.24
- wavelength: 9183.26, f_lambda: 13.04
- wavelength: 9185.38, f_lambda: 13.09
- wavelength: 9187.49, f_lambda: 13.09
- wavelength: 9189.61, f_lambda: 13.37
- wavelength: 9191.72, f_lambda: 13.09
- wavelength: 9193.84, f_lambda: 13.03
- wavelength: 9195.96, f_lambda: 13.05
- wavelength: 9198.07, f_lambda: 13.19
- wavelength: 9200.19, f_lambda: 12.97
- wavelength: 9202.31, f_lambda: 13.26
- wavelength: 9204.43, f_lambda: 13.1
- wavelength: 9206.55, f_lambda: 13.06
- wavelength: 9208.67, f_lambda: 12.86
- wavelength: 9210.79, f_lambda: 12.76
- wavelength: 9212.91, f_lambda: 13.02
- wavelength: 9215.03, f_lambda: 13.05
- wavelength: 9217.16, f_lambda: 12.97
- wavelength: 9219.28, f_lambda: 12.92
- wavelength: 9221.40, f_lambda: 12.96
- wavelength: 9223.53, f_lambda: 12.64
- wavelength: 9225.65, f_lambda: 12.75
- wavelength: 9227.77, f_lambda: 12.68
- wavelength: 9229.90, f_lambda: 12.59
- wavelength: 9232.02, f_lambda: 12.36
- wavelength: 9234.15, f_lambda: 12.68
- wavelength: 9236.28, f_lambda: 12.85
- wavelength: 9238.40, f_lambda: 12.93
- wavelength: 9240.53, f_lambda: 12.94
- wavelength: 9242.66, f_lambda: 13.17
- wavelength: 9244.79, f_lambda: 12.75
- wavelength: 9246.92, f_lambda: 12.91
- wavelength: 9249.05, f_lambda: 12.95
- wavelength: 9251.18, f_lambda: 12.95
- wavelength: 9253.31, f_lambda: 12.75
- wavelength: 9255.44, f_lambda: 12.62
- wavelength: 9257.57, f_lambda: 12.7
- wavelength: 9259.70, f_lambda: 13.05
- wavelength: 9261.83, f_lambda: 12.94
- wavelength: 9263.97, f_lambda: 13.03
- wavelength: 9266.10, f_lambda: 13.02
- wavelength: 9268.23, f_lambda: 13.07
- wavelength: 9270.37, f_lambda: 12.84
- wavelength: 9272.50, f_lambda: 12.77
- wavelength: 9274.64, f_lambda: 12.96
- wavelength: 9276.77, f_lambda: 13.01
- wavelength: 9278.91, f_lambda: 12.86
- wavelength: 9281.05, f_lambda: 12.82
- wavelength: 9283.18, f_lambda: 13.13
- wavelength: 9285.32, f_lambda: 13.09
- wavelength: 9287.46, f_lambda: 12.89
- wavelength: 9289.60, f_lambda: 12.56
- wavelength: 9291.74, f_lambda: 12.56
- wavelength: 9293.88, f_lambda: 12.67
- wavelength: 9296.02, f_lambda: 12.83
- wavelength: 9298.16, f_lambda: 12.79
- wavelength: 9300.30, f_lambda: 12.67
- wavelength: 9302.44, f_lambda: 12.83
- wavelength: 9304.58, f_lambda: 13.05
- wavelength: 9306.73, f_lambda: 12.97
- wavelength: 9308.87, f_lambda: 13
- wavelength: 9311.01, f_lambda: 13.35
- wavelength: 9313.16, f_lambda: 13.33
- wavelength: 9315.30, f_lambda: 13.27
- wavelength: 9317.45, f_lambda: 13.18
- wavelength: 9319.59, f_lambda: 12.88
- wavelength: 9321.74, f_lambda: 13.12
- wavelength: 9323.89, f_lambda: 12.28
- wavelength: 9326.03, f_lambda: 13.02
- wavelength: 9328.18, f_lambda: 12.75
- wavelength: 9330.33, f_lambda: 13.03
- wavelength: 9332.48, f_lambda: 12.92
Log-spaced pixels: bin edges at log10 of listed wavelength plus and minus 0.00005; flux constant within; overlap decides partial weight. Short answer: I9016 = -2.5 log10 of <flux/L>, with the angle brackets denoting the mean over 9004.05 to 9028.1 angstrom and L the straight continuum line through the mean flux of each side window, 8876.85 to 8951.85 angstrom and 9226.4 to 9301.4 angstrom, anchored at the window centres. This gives 0.04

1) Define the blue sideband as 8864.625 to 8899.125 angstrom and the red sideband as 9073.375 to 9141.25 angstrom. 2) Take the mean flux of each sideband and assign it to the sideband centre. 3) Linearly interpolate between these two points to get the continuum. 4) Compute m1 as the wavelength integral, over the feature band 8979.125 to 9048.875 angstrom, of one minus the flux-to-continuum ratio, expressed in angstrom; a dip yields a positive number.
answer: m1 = 0.6 angstrom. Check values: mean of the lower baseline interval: 12.7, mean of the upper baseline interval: 12.9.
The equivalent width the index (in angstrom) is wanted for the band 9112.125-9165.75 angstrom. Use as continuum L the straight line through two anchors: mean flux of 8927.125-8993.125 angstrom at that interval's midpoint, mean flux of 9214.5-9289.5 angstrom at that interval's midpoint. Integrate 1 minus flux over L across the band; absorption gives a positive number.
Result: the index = -0.6 angstrom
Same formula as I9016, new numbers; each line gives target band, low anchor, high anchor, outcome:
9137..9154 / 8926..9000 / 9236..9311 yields -0.01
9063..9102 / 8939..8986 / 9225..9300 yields 0.00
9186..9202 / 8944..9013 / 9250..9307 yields -0.02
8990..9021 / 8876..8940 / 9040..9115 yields 0.03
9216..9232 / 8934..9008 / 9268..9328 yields 0.01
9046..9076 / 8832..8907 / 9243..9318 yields -0.01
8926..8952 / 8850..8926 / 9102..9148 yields 0.00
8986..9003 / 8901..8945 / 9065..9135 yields 0.01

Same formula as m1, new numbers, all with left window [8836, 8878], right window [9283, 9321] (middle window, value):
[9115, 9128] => -0.1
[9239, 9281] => 0.1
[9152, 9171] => -0.3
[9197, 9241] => 0.1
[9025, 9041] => 0.0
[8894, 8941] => -0.2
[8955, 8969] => -0.2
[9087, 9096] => 0.2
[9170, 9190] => -0.2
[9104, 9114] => -0.1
